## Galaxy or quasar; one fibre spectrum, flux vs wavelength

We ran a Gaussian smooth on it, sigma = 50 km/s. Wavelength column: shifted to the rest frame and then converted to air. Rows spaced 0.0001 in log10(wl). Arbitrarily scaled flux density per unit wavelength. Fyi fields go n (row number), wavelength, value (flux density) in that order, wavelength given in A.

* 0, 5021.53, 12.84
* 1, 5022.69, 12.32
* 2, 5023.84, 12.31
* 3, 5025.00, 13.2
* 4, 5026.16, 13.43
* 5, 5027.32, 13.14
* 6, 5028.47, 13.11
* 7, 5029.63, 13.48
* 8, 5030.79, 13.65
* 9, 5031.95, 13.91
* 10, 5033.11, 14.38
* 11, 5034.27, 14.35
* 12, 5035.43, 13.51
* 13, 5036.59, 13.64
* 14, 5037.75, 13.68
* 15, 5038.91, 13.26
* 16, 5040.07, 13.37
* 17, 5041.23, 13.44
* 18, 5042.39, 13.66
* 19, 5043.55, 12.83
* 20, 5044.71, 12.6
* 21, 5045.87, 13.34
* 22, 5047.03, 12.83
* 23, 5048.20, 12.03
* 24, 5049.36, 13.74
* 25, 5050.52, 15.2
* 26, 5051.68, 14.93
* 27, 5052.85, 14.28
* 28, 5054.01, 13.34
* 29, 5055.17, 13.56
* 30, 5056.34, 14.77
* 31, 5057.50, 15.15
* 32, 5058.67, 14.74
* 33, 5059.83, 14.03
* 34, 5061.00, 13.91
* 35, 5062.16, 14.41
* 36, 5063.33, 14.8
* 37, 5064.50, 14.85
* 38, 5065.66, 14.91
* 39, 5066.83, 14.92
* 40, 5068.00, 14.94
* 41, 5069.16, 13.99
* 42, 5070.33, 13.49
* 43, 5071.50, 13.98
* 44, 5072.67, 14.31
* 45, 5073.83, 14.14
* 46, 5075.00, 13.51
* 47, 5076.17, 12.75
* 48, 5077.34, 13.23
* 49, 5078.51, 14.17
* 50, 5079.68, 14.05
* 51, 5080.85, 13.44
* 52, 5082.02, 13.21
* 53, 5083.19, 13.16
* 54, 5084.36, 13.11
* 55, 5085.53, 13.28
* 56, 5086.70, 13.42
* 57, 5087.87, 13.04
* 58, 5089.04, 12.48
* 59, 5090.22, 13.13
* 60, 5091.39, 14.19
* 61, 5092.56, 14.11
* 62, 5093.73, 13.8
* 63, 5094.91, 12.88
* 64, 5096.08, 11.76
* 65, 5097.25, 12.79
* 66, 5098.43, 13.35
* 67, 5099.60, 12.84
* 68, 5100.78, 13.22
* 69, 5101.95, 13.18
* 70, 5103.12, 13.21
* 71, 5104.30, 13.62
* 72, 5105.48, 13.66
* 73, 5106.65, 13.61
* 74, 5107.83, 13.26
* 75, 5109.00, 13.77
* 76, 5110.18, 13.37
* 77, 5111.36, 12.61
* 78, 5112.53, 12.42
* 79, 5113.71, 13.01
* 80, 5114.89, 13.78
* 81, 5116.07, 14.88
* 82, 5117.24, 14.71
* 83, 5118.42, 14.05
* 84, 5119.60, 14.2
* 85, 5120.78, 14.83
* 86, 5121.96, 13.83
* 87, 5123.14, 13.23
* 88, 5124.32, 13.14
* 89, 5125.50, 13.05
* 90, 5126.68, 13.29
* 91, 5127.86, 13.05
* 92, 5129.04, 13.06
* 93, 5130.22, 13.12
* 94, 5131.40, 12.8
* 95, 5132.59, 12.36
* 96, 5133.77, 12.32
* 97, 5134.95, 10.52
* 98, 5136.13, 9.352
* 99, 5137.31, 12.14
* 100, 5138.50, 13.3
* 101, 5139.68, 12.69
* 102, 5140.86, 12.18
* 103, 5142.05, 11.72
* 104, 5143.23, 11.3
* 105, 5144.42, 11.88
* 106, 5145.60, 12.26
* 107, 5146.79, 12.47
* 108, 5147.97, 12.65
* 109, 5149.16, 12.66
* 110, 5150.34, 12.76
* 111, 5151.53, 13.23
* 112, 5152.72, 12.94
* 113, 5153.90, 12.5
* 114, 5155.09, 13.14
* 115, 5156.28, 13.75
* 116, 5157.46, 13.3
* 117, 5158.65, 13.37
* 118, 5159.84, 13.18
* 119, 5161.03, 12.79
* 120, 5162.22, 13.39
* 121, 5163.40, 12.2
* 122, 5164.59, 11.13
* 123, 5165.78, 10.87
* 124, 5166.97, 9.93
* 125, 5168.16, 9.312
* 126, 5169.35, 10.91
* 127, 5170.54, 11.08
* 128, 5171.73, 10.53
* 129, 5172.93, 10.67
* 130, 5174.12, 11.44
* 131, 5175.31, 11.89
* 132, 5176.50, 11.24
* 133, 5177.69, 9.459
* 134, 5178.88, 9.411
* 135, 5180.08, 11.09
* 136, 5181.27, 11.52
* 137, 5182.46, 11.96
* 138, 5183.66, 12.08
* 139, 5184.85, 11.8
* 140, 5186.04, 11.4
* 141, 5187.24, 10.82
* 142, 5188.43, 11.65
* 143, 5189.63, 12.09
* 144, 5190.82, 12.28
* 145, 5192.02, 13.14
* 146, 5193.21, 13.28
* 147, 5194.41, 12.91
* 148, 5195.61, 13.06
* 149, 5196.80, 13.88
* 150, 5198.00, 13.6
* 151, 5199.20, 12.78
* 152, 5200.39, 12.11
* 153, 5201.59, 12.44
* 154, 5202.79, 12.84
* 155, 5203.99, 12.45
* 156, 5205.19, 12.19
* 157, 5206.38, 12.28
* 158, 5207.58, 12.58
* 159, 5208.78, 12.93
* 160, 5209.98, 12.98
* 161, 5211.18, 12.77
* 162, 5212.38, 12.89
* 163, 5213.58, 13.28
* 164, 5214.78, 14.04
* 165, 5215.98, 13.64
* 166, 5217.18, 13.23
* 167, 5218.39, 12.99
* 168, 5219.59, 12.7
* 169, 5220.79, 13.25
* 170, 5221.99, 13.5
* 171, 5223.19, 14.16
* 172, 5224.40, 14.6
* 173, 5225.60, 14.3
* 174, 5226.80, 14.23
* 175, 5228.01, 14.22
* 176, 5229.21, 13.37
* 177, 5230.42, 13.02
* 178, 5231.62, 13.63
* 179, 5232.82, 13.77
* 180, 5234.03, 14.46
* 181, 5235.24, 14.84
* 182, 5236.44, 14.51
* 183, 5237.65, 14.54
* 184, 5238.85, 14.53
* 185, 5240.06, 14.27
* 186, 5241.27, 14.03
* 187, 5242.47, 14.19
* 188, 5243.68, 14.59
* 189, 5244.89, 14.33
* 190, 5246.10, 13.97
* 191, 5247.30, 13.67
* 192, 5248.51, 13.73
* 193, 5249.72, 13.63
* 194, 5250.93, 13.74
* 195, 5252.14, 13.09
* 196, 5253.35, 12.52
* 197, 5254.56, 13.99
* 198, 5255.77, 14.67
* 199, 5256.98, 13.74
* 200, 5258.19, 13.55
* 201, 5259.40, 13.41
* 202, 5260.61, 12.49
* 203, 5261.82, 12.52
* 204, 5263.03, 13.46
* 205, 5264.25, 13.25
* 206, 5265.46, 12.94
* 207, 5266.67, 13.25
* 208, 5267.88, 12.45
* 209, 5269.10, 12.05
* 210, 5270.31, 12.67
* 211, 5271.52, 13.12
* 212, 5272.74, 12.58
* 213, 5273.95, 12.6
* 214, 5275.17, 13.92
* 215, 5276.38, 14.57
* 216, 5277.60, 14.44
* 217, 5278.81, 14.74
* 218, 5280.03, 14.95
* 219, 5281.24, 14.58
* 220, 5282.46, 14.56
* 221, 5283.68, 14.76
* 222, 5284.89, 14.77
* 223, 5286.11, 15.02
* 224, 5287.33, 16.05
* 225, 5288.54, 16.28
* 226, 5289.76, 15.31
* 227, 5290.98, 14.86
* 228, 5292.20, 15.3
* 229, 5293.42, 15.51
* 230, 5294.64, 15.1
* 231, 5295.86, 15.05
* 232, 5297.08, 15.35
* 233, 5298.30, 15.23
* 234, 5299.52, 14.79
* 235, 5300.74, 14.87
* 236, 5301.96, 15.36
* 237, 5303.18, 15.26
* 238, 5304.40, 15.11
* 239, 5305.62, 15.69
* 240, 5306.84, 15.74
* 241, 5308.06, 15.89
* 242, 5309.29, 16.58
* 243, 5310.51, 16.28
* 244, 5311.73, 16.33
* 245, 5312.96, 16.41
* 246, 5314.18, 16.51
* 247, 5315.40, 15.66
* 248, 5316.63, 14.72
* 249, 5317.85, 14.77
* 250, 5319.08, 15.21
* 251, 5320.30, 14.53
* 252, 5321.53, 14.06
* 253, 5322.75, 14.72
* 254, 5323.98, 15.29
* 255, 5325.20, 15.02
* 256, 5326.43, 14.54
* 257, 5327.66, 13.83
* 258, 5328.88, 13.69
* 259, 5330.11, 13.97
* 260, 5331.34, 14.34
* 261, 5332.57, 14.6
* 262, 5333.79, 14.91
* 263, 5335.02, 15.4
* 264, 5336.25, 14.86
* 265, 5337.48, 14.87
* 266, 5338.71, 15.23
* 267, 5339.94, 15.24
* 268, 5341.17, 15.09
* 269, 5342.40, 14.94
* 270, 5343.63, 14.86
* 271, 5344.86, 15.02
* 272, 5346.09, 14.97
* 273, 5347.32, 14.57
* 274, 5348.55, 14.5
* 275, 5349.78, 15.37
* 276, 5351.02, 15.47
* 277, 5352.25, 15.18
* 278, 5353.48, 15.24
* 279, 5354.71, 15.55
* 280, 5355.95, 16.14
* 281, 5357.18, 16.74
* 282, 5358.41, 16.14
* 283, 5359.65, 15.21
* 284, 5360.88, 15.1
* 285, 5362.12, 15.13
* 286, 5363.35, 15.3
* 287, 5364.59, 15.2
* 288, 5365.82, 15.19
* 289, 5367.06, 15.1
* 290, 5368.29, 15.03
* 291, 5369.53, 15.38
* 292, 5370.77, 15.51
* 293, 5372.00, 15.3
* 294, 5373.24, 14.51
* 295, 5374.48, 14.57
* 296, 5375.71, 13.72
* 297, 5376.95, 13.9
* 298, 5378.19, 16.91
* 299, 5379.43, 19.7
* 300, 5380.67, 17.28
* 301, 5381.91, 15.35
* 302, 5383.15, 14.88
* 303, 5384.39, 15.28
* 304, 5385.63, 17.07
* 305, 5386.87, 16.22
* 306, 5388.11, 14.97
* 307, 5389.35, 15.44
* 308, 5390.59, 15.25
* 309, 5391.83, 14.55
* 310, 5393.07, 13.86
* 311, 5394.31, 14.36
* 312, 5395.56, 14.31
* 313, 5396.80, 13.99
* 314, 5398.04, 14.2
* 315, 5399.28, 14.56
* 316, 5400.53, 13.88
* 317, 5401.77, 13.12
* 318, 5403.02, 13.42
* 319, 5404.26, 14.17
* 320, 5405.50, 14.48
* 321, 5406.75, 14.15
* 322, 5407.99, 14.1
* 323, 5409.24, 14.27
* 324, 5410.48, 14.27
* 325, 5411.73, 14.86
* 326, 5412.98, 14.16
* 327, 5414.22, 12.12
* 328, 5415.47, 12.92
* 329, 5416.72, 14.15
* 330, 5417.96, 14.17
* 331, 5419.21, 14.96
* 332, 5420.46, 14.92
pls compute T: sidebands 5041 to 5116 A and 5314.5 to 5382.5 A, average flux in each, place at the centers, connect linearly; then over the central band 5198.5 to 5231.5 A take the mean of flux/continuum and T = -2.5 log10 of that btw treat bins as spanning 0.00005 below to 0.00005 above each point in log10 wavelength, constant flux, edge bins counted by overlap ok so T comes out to 0.10 mag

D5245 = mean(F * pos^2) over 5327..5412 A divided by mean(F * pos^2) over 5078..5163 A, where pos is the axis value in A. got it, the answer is 1.26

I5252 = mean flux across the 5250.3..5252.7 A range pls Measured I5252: 13.4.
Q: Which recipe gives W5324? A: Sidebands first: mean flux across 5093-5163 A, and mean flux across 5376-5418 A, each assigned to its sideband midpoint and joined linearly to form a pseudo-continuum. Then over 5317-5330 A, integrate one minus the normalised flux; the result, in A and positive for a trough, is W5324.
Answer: -0.3 A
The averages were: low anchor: 13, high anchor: 14.7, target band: 14.5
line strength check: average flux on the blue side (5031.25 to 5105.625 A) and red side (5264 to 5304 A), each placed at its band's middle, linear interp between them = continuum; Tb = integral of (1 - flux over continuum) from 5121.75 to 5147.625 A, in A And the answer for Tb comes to 2.82 A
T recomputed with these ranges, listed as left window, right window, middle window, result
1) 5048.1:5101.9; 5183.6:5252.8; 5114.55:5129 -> -0.01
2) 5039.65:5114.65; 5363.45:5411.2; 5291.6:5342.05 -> -0.04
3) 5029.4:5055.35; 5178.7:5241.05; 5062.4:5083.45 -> -0.04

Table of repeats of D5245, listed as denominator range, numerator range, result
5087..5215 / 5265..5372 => 1.27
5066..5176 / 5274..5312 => 1.26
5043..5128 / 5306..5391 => 1.24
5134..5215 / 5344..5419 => 1.33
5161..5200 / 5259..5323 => 1.31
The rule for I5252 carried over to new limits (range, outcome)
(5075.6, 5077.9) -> 13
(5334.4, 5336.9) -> 15.1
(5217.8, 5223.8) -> 13.3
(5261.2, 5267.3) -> 13.1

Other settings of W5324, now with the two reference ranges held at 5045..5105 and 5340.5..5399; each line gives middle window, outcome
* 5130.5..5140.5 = 1.5 A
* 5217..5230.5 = 0.8 A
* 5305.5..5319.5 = -0.8 A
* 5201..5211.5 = 1.3 A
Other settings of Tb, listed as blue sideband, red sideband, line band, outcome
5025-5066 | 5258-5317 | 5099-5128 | 1.1 A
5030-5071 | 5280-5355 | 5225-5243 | 0.8 A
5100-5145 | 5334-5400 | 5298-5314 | -1.1 A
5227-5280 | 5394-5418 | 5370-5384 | -1.7 A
